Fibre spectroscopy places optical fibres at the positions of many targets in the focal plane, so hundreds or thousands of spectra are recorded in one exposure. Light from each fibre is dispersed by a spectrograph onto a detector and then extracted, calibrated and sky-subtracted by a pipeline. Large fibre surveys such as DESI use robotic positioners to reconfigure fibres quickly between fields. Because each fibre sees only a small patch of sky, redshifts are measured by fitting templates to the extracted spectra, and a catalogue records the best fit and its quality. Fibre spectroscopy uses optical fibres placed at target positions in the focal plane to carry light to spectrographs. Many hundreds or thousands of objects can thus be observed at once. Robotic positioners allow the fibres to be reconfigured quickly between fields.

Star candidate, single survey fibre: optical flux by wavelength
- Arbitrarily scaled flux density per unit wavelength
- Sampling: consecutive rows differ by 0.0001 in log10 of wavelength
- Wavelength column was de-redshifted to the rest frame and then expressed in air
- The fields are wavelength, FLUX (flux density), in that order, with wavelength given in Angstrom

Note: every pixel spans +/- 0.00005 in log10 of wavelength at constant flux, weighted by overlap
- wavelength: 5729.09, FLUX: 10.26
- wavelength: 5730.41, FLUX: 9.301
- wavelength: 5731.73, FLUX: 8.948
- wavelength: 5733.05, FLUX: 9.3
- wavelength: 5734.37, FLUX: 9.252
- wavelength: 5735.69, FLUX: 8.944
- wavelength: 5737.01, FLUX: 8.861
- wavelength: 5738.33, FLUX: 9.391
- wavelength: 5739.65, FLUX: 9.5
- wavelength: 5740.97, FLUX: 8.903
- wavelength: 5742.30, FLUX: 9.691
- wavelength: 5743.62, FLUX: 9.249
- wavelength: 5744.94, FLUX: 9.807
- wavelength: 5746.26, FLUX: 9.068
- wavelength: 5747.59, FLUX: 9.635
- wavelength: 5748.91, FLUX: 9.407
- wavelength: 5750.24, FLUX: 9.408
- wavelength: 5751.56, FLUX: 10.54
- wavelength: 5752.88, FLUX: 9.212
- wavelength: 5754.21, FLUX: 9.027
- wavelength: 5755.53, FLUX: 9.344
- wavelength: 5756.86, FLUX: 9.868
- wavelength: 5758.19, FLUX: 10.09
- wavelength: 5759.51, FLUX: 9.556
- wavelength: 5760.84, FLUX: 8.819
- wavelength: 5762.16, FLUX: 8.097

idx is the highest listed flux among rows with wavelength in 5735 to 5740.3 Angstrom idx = 9.5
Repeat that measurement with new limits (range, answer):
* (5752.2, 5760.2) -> 10.09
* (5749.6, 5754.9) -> 10.54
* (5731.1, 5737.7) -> 9.3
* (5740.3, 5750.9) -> 9.807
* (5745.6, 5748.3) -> 9.635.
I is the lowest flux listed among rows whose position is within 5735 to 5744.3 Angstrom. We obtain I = 8.861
